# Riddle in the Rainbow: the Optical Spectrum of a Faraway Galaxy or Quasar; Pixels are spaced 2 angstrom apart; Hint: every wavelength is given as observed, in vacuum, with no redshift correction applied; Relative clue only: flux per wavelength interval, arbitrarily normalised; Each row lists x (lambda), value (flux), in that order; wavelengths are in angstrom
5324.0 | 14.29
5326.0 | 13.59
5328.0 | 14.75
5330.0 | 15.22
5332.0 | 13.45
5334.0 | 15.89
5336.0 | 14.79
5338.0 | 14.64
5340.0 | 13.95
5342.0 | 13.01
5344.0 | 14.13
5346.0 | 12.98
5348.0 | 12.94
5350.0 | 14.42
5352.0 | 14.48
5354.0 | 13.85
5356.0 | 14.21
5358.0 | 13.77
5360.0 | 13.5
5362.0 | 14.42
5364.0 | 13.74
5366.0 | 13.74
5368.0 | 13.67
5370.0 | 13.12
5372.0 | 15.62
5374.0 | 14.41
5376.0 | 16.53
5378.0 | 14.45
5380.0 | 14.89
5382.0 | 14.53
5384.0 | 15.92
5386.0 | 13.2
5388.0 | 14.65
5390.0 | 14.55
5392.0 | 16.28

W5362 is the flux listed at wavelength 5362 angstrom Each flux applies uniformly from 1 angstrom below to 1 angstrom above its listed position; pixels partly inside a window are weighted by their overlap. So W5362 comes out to 14.42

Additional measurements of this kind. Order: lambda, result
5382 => 14.53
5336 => 14.79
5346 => 12.98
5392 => 16.28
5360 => 13.5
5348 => 12.94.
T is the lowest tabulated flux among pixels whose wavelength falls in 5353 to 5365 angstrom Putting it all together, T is 13.5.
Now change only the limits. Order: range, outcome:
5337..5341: 13.95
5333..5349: 12.94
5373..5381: 14.41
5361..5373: 13.12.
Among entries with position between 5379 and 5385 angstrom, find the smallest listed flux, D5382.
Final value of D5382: 14.53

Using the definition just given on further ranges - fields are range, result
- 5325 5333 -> 13.45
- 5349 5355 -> 13.85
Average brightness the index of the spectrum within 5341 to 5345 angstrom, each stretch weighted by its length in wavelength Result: 13.6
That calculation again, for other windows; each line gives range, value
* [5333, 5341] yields 14.8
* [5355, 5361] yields 13.8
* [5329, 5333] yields 14.3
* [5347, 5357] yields 14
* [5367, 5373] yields 14.1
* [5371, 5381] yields 15.2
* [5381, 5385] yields 15.2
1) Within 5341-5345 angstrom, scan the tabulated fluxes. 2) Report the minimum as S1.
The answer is 13.01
